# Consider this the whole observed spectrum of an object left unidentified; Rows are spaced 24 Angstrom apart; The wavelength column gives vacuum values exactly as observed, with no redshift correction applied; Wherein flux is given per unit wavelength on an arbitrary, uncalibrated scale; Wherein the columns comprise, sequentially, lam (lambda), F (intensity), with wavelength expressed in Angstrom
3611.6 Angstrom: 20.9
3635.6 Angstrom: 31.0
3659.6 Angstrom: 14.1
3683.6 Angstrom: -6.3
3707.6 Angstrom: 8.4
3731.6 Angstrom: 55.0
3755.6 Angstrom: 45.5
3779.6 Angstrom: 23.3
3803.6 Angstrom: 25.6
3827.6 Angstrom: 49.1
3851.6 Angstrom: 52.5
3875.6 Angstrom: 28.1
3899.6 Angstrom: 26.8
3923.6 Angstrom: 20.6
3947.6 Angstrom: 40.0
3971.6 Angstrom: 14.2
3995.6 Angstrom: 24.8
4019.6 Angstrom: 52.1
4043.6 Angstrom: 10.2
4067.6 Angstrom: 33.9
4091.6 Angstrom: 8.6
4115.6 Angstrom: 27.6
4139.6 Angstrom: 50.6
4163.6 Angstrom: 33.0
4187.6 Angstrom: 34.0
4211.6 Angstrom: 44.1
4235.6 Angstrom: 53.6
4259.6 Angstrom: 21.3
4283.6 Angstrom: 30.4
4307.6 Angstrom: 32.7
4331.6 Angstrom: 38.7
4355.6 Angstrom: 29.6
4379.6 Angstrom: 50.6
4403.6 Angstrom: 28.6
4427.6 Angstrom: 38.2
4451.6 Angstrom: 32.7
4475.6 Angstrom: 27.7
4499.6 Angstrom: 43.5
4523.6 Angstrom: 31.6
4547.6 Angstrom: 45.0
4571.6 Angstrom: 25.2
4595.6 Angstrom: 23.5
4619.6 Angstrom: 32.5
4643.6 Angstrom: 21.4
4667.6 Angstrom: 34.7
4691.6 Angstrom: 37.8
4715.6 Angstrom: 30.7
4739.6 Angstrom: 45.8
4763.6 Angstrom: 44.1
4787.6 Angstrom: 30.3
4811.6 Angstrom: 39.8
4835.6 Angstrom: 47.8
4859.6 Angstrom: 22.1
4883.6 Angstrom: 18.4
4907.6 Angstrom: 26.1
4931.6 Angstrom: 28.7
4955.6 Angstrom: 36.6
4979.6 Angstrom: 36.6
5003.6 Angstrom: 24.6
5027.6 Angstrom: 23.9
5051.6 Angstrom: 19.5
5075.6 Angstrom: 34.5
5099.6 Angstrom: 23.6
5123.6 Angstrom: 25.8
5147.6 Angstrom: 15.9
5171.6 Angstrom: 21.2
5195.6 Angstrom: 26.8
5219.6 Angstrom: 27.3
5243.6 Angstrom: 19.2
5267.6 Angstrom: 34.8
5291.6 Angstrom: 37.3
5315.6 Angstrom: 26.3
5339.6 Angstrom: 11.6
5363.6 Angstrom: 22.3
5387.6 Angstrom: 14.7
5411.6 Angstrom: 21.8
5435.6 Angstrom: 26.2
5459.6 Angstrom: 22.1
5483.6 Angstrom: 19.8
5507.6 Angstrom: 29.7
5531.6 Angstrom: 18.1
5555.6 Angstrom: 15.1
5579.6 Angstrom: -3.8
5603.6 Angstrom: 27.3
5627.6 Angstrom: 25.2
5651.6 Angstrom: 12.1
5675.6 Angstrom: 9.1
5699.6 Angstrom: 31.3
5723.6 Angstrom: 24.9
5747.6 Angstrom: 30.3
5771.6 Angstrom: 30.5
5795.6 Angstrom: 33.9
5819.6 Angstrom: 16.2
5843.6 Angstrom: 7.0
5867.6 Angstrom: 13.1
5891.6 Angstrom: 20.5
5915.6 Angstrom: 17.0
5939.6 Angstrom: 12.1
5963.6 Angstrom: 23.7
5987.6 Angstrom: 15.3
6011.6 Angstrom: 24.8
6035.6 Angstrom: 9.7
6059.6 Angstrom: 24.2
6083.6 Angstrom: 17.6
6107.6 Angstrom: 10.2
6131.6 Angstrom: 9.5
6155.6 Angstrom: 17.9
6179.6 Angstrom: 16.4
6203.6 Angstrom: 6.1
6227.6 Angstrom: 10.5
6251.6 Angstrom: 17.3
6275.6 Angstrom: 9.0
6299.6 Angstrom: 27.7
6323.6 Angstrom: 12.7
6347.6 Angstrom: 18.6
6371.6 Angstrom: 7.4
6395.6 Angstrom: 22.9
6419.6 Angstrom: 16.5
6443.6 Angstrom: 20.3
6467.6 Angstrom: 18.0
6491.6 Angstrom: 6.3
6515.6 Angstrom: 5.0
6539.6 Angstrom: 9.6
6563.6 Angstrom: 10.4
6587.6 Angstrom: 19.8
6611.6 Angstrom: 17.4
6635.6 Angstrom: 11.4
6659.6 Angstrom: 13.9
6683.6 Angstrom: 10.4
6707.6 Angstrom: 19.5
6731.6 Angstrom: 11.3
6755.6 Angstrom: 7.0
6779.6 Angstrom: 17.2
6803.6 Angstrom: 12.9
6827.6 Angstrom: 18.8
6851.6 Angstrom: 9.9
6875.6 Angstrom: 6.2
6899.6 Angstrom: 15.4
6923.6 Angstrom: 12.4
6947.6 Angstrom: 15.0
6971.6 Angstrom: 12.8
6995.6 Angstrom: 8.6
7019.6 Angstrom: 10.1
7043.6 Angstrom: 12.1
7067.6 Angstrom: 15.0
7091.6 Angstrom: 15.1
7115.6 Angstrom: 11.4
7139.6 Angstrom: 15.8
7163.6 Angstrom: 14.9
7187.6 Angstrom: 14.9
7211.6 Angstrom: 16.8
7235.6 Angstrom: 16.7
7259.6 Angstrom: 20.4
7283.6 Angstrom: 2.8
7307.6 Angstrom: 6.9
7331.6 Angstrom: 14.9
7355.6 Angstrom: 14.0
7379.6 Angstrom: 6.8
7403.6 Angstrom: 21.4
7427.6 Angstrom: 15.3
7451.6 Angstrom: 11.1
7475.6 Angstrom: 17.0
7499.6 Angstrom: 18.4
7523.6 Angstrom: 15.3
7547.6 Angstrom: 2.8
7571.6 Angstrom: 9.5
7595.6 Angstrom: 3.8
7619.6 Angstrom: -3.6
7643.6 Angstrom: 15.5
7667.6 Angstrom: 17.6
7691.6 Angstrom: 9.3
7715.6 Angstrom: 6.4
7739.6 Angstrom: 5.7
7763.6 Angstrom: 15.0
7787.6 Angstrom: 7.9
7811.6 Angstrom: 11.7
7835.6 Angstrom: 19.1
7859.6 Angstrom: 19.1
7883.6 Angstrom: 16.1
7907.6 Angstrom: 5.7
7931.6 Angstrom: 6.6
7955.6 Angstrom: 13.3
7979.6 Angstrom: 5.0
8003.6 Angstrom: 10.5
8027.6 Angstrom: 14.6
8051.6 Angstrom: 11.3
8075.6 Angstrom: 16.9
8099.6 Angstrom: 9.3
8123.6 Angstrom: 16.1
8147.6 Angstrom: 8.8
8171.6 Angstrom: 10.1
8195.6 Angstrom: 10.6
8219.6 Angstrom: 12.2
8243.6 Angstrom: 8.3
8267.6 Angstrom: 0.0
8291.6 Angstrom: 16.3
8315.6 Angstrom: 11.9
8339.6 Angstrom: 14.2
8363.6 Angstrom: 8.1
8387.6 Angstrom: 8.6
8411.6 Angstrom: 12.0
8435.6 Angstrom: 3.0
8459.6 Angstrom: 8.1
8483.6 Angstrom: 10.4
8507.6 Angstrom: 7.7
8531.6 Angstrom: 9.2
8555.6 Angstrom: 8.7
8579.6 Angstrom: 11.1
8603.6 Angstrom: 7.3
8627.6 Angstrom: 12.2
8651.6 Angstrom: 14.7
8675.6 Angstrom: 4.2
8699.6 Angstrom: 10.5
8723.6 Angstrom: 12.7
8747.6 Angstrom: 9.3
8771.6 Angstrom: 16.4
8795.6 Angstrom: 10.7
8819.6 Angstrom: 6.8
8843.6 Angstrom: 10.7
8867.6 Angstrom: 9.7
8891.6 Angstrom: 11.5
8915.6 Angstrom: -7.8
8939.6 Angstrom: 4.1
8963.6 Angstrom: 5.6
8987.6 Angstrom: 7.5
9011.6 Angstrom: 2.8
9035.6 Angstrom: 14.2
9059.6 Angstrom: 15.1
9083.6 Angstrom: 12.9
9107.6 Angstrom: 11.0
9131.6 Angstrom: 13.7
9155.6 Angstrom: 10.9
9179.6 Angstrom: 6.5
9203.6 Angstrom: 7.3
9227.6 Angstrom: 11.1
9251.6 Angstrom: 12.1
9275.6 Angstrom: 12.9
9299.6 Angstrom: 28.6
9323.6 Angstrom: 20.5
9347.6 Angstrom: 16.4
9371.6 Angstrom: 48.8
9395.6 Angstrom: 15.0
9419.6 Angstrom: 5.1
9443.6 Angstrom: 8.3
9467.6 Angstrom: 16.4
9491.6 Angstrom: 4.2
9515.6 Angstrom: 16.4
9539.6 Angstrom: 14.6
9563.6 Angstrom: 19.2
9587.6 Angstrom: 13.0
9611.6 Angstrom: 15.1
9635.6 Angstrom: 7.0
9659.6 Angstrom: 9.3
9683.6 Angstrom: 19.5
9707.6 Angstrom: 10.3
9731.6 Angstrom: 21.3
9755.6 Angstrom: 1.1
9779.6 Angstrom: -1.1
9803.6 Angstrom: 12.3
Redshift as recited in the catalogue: 0.46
